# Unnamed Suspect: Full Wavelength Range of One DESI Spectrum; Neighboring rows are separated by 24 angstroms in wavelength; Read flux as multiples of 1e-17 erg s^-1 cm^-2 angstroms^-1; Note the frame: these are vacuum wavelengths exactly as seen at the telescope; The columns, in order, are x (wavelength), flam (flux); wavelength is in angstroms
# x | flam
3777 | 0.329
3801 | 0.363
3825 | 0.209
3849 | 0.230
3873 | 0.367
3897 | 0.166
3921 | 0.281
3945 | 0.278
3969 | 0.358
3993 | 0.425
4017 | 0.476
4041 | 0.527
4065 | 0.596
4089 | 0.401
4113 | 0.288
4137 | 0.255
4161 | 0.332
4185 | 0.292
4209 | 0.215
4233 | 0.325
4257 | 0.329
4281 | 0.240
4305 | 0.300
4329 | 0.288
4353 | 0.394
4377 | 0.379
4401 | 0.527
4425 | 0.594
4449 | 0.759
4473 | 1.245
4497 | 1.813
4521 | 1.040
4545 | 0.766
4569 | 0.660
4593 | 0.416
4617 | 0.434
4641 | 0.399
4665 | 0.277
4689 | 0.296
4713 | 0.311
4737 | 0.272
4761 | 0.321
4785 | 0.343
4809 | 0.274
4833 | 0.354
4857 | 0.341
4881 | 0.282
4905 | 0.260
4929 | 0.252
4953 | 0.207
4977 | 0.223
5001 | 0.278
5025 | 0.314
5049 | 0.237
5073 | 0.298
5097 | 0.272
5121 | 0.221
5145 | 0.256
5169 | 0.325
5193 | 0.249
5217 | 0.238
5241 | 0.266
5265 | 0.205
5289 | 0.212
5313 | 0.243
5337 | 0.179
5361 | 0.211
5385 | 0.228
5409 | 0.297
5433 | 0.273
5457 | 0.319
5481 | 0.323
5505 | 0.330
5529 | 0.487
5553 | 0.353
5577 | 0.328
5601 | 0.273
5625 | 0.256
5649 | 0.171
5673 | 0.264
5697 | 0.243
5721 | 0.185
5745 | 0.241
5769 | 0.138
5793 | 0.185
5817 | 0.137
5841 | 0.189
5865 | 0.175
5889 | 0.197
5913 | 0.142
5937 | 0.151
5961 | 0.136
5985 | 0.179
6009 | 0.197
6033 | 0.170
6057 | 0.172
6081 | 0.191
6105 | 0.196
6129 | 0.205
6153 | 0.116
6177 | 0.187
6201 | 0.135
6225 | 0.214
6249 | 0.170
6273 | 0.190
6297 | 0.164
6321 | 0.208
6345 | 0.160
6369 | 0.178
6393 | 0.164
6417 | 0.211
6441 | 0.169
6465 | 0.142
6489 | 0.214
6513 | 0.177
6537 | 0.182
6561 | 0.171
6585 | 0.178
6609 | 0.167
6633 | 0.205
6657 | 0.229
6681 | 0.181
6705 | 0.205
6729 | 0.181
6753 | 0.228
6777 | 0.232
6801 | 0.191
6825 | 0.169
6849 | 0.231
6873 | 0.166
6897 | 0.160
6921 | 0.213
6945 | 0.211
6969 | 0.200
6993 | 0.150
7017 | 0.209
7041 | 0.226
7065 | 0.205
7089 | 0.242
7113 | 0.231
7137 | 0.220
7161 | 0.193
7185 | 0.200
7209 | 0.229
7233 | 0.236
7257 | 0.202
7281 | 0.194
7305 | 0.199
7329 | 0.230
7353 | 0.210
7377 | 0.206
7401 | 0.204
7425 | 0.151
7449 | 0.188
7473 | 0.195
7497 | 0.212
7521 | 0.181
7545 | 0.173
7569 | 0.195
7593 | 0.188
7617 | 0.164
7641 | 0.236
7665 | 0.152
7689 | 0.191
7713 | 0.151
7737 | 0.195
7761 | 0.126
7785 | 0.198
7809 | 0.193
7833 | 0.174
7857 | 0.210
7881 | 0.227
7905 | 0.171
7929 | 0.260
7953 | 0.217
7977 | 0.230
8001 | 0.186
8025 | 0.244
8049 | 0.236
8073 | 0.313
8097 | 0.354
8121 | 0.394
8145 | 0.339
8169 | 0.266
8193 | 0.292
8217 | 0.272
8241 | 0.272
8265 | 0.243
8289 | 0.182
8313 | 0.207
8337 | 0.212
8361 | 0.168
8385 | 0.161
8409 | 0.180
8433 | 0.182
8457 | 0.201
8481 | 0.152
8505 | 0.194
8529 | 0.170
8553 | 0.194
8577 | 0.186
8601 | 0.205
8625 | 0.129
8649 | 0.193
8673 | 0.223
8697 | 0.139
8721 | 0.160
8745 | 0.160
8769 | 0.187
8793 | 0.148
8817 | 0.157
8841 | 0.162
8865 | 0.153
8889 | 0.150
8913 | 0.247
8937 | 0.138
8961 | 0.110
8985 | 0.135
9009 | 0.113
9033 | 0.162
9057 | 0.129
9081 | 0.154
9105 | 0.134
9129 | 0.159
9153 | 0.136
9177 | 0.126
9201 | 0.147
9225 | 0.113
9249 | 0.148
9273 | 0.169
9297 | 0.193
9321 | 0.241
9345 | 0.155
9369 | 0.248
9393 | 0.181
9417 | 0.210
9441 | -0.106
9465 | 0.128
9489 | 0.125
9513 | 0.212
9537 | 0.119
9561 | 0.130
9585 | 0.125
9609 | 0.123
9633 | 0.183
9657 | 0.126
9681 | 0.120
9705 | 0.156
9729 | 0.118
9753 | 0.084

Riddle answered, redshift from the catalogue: 1.902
